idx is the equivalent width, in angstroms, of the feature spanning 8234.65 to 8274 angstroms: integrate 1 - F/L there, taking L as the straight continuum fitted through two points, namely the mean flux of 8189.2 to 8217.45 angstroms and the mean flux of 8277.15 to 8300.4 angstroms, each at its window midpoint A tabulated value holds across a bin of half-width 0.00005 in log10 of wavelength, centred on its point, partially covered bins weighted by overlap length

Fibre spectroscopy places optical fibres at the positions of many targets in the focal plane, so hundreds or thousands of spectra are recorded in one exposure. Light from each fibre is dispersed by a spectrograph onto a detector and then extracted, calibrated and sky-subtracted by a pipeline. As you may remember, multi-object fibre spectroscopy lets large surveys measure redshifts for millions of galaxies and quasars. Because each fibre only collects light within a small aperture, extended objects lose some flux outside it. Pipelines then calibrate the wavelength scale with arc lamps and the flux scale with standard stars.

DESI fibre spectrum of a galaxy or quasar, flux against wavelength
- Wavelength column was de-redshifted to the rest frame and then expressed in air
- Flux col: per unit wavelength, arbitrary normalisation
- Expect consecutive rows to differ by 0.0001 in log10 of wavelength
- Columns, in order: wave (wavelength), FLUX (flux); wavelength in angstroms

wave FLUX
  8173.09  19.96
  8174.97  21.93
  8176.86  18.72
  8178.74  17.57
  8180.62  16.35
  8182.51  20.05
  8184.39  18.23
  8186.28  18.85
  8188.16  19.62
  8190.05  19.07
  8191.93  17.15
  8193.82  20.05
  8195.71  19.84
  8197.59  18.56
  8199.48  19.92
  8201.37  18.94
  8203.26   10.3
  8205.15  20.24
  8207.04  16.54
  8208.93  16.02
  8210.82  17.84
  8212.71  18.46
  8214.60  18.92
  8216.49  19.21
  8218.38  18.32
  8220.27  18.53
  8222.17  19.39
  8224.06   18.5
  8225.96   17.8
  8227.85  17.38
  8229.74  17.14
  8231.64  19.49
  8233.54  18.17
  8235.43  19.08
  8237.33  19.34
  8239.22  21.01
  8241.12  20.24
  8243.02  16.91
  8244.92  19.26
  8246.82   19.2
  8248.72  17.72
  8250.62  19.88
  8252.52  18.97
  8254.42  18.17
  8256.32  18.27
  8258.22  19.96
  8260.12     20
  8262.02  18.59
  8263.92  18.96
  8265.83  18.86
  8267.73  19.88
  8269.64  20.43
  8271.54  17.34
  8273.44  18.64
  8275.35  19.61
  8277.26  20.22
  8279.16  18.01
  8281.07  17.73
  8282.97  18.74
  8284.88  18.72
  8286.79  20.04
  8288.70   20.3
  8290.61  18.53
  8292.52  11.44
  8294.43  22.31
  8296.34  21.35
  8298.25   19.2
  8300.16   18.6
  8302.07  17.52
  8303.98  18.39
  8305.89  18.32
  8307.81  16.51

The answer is -1.2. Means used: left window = 18.1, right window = 18.8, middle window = 19.1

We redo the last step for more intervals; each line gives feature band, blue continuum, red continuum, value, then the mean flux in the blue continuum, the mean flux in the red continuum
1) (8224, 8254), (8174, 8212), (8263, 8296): -0.3 angstroms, 18.3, 18.9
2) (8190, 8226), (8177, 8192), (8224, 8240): 0.7 angstroms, 18.5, 18.6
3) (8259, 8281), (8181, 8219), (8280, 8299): -0.5 angstroms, 18.3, 18.8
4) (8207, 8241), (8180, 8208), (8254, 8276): 0.2 angstroms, 18.3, 19.1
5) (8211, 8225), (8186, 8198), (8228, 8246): 0.2 angstroms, 19.1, 18.9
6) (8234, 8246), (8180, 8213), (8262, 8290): -0.4 angstroms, 18.1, 19.1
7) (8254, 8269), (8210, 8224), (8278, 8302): -0.4 angstroms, 18.7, 18.7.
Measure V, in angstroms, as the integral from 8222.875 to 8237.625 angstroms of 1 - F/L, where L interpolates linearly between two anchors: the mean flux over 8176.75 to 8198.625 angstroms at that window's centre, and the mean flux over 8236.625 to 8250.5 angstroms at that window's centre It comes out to 0.54 angstroms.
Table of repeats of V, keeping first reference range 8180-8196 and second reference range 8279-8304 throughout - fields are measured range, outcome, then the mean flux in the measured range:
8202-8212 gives 1.3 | 16.3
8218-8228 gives 0.2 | 18.4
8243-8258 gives 0.0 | 18.7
